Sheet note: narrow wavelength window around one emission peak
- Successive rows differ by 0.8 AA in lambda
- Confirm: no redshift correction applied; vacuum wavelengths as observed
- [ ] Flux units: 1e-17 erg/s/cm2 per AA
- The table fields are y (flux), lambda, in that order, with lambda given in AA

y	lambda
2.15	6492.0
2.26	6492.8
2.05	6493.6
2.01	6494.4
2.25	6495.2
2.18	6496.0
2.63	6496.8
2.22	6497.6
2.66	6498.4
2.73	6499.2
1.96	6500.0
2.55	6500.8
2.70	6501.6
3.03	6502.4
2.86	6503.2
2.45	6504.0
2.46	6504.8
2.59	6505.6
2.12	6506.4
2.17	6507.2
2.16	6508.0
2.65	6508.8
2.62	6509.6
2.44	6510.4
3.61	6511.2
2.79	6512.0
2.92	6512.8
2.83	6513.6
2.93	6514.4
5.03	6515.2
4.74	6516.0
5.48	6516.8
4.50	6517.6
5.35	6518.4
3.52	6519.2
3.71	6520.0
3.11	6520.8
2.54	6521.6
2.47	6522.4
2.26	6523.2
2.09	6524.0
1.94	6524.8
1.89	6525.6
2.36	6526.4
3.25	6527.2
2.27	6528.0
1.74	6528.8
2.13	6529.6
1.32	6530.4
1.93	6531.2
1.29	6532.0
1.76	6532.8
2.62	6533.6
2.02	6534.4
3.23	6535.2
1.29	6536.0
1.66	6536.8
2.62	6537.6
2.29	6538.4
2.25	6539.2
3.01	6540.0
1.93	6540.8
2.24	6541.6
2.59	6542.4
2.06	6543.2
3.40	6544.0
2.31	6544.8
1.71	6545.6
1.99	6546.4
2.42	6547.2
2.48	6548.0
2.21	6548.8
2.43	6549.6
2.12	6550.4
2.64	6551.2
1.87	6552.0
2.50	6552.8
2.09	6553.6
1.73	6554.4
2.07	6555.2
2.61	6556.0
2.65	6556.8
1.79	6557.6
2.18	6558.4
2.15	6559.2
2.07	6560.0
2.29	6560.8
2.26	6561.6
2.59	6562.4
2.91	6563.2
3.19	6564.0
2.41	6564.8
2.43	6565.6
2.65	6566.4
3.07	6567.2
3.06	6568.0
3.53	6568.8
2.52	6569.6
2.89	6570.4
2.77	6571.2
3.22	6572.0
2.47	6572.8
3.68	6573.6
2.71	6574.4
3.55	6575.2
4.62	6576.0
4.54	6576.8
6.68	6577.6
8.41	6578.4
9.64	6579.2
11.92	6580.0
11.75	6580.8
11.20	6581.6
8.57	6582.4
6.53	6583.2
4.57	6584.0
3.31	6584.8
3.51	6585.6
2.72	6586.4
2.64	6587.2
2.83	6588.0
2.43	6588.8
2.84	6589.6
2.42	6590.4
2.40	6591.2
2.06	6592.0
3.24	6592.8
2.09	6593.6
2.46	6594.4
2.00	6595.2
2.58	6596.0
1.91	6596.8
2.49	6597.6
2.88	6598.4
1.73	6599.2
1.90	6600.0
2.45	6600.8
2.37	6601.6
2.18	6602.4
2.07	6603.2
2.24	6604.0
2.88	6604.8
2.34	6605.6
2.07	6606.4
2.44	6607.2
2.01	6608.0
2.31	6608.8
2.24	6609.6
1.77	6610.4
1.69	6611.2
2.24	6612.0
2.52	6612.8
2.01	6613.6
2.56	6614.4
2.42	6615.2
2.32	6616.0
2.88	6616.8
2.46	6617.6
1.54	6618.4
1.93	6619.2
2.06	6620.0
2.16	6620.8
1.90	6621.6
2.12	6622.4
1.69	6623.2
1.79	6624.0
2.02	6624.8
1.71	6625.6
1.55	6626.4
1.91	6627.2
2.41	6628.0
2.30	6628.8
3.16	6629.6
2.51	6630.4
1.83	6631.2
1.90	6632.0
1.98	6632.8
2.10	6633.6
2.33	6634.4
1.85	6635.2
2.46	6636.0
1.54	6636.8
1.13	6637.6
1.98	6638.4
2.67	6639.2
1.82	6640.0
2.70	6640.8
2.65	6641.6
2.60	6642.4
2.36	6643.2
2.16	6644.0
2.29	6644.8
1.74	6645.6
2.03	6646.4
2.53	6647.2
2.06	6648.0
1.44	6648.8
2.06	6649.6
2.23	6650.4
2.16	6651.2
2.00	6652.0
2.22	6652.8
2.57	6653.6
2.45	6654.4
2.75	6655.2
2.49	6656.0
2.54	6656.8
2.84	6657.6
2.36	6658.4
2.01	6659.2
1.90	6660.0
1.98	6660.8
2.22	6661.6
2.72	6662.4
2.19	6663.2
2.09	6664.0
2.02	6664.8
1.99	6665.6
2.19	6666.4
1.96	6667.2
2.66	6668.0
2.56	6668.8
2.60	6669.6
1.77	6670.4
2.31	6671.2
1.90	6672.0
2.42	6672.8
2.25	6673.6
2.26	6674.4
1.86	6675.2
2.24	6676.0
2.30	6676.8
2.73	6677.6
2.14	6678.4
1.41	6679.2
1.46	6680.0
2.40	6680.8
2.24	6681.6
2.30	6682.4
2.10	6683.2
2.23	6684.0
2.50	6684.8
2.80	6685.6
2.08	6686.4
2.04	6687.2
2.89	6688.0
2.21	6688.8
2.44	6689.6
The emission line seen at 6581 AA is [O III] 5007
